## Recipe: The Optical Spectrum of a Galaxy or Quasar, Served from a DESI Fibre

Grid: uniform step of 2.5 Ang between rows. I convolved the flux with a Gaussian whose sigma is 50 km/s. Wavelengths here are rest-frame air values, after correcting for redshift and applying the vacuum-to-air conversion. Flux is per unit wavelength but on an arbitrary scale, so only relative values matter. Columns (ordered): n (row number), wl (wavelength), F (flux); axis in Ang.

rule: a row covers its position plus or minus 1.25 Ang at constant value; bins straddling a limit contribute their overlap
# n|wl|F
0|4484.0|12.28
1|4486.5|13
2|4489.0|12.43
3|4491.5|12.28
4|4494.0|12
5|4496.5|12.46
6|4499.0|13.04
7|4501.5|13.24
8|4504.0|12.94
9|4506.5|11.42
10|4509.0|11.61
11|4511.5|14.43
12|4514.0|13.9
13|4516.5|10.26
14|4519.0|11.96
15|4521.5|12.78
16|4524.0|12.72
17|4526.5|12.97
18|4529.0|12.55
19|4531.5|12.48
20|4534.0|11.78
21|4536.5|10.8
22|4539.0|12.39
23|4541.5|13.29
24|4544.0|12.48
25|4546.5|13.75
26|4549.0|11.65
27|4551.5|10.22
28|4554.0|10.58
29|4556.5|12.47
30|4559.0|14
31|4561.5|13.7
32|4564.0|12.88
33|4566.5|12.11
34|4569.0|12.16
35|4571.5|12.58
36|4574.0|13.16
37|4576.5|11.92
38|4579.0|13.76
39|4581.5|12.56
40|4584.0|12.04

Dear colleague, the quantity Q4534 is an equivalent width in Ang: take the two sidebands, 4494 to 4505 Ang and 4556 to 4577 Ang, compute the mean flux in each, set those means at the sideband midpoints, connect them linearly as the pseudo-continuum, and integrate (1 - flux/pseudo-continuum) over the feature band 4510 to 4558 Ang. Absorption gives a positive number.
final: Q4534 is 2.0 Ang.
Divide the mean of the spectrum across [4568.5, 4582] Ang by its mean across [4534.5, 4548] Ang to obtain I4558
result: 1.0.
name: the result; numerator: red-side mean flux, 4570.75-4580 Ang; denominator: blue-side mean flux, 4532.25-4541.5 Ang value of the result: 1.08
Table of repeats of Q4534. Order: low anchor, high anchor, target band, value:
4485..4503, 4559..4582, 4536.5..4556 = 1.2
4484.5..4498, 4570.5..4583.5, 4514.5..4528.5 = 0.3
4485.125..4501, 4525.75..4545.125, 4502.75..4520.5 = 0.1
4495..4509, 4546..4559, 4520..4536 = -0.4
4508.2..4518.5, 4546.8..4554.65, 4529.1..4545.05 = -0.7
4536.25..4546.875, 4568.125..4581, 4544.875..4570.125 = 0.6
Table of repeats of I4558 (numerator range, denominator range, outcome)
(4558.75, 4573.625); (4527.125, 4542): 1.05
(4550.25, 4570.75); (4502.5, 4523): 0.99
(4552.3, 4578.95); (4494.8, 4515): 0.98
